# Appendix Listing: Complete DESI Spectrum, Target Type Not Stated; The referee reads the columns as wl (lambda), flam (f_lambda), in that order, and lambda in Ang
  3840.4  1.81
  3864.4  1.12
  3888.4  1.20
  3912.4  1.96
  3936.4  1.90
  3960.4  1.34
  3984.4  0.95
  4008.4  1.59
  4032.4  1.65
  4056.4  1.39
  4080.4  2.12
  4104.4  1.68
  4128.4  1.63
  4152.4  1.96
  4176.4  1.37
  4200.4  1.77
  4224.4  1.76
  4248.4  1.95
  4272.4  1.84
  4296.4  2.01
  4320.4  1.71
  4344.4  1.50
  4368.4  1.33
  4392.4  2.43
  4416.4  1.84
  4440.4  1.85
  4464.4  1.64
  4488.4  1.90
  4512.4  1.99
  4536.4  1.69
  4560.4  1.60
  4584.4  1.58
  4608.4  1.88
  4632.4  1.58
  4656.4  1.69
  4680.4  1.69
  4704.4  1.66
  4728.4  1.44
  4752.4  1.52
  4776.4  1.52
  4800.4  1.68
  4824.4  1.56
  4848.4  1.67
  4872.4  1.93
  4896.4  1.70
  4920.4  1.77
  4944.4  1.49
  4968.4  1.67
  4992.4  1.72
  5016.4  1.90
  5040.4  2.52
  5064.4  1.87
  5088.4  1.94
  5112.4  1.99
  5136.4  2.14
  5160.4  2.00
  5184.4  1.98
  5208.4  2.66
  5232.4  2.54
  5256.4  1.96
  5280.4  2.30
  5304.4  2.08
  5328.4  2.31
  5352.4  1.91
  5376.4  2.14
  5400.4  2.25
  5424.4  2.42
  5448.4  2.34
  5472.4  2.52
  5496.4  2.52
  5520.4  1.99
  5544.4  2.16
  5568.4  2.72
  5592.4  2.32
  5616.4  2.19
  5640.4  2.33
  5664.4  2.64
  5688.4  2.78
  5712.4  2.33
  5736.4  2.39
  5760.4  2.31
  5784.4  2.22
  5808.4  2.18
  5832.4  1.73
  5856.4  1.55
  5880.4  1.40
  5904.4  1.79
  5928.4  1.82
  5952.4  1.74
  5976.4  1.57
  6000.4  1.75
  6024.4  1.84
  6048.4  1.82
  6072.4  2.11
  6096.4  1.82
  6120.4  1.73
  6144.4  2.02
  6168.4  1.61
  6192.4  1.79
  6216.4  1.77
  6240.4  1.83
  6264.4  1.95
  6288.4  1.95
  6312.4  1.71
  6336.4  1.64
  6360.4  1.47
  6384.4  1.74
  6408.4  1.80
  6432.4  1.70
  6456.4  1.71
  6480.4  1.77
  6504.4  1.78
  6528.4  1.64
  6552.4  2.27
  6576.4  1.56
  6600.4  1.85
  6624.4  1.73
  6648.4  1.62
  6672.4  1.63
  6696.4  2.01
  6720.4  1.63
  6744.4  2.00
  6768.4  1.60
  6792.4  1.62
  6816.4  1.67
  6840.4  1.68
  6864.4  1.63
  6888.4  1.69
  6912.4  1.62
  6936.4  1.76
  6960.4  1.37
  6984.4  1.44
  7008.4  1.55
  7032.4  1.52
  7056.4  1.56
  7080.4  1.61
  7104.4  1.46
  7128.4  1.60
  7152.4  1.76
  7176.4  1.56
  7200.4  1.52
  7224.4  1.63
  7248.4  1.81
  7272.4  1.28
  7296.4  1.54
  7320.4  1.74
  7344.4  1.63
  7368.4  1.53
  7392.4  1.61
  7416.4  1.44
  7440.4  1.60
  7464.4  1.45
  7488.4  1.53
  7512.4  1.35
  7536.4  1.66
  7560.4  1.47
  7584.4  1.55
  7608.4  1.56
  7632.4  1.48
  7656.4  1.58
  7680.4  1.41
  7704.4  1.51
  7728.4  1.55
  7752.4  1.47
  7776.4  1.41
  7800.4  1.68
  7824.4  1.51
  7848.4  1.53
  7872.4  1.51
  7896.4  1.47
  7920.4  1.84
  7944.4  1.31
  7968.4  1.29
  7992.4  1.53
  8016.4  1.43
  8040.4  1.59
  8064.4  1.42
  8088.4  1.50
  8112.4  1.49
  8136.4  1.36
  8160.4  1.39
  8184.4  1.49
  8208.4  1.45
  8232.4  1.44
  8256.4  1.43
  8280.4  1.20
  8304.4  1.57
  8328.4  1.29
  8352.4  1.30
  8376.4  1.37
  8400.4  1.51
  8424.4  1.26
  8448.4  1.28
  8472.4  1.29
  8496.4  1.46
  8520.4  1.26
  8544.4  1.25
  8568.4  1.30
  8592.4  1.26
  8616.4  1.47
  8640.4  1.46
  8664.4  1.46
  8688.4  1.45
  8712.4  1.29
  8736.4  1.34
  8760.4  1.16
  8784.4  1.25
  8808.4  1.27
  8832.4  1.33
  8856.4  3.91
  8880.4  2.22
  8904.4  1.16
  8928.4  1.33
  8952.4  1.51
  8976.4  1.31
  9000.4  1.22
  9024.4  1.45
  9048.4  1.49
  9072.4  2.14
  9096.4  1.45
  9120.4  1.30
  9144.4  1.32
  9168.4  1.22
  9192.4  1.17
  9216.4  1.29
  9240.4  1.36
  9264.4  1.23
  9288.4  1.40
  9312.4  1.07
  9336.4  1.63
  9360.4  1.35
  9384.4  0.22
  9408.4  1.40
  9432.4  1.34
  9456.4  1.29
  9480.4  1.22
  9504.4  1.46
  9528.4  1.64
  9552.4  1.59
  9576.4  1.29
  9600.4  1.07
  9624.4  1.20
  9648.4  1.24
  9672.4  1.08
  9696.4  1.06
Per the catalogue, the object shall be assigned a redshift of 0.35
